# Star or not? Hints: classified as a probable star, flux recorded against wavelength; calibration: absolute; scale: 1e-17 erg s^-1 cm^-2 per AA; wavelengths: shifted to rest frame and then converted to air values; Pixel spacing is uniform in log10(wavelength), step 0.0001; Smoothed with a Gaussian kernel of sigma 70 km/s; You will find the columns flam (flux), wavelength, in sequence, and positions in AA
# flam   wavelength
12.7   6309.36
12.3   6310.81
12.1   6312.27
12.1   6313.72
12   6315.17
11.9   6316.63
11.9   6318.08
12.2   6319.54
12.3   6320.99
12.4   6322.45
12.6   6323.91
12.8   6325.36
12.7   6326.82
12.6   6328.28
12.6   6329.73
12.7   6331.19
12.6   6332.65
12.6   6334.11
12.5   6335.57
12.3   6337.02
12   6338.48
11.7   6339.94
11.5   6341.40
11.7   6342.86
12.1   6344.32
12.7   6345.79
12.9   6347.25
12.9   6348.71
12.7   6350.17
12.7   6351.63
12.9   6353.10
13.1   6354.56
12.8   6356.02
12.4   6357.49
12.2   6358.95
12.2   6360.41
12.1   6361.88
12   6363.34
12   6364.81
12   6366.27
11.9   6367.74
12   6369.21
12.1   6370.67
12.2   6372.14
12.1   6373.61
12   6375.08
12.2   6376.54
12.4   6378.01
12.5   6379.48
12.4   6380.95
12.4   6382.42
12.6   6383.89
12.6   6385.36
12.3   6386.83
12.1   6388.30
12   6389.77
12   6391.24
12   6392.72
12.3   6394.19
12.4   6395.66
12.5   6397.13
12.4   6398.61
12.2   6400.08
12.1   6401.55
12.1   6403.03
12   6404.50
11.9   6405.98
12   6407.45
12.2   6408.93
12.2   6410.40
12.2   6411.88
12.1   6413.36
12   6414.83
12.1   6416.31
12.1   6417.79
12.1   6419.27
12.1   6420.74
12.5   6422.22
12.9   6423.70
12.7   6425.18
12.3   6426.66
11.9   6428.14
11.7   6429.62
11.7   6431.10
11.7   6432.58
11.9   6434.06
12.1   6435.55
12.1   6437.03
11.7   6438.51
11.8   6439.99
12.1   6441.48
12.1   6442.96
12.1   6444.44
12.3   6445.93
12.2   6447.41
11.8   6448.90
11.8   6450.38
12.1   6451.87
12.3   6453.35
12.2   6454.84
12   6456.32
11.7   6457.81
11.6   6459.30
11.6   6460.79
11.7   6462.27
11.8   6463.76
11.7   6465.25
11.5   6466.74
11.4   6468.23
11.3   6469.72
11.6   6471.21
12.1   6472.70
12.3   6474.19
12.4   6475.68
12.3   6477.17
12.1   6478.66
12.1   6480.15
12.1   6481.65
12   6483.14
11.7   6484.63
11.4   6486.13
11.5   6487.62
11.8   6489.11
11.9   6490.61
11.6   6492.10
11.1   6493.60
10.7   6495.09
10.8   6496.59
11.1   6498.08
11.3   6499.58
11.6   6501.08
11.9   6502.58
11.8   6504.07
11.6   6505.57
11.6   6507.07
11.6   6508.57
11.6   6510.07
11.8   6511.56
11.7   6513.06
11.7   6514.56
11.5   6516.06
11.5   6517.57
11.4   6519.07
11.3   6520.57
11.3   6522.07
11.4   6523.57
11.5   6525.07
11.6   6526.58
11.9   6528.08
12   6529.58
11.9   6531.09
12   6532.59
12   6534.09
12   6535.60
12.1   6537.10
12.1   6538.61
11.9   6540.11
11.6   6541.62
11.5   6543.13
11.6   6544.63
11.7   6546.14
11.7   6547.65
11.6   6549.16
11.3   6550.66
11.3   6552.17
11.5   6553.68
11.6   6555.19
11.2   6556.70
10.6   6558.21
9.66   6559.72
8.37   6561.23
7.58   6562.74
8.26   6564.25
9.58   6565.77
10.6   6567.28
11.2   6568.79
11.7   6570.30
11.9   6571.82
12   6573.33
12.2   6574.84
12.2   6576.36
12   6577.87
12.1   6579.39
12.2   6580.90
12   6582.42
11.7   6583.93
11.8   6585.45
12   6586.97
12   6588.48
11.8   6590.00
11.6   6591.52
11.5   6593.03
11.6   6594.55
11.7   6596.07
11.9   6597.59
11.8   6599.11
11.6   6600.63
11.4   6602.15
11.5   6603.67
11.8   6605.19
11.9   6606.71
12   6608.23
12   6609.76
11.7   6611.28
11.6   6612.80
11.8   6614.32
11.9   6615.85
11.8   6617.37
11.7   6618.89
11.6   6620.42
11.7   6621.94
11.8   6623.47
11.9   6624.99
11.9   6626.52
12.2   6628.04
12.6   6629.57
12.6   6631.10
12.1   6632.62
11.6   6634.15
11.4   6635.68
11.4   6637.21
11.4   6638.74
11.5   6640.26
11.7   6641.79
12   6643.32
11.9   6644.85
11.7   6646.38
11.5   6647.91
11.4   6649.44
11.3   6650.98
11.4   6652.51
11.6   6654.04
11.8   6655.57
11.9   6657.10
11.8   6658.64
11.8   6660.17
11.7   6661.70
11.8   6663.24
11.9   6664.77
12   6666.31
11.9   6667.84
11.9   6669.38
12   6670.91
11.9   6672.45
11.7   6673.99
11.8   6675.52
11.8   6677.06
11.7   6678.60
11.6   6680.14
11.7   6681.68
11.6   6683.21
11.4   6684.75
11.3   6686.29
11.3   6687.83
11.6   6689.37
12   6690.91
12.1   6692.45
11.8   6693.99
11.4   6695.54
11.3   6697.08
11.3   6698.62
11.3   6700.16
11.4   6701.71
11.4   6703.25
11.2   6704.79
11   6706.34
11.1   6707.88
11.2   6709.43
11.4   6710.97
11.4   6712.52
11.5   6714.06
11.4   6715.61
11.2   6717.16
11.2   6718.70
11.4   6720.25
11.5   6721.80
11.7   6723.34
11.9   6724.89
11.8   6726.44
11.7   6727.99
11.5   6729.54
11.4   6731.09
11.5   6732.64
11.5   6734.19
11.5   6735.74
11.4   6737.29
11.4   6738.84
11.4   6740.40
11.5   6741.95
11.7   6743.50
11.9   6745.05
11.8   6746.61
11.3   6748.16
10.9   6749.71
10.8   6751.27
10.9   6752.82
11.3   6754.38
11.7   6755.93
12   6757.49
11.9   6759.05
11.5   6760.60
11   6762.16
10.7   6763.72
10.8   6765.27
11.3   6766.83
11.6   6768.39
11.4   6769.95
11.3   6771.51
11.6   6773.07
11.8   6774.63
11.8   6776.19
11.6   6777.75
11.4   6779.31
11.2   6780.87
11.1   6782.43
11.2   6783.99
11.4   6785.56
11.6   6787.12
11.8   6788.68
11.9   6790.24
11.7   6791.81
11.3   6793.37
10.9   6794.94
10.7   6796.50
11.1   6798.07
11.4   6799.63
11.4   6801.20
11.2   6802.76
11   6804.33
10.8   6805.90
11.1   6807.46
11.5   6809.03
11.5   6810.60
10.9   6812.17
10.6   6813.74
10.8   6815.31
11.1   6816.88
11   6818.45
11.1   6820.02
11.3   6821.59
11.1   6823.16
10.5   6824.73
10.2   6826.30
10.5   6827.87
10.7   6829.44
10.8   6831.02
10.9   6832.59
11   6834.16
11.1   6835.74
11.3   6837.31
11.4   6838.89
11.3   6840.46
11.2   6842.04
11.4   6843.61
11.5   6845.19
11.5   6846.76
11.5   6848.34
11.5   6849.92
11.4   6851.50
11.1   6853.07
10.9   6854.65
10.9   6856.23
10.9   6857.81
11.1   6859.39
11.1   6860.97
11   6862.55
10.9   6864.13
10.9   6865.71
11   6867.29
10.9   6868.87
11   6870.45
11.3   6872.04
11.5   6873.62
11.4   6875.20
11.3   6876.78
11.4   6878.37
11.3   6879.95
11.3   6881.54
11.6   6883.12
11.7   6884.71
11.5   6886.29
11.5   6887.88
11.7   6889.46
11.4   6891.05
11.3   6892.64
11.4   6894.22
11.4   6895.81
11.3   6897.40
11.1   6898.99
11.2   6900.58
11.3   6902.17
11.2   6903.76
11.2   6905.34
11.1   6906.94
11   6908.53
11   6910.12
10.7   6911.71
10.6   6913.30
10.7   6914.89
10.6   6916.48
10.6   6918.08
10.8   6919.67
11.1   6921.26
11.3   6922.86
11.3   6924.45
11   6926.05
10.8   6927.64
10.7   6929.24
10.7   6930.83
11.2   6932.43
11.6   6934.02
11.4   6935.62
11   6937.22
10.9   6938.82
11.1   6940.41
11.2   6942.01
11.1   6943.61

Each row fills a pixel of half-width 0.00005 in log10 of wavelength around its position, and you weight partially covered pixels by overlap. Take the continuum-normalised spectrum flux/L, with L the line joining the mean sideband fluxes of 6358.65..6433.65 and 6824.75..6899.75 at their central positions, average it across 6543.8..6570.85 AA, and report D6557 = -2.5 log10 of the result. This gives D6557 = 0.118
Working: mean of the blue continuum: 12.2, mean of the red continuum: 11.2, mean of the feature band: 10.6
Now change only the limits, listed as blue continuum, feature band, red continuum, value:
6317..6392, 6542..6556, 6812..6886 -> 0.03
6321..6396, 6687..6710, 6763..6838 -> 0.00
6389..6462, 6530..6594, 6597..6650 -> 0.05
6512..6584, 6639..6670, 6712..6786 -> -0.03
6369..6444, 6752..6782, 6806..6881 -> -0.01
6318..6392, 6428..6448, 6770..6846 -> 0.02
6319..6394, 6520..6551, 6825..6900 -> 0.02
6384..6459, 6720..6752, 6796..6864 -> -0.02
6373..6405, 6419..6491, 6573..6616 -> 0.02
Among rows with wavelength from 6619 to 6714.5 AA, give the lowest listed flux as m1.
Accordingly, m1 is 11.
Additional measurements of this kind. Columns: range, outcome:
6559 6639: 7.58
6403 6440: 11.7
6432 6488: 11.3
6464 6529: 10.7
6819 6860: 10.2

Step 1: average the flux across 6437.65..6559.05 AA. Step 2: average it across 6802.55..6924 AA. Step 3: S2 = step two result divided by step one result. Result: 0.95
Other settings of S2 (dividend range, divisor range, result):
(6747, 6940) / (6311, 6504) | 0.92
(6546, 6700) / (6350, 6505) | 0.96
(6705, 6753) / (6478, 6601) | 0.99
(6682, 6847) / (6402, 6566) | 0.97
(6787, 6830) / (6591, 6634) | 0.94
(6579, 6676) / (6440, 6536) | 1.00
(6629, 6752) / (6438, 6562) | 1.00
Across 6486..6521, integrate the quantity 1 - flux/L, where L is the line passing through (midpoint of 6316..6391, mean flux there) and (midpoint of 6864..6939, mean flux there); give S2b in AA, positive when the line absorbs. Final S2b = 1.5 AA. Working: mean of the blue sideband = 12.3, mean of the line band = 11.5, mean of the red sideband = 11.2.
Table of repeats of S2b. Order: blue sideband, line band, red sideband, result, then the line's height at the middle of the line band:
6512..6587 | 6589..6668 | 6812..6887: -3.1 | 11.3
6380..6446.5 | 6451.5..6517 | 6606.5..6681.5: 1.8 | 12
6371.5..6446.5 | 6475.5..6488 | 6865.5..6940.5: 0.1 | 12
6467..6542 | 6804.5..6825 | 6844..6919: 0.4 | 11.3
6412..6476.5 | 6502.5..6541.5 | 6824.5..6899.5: 0.4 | 11.8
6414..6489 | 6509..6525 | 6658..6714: 0.5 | 11.9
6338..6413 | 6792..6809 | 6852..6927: 0.3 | 11.3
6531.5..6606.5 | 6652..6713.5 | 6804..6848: -2.0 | 11.2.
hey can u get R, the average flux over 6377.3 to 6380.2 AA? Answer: 12.4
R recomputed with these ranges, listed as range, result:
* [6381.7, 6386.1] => 12.5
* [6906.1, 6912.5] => 10.9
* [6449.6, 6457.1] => 12.1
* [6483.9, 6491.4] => 11.7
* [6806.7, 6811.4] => 11.4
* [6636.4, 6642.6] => 11.5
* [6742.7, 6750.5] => 11.5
